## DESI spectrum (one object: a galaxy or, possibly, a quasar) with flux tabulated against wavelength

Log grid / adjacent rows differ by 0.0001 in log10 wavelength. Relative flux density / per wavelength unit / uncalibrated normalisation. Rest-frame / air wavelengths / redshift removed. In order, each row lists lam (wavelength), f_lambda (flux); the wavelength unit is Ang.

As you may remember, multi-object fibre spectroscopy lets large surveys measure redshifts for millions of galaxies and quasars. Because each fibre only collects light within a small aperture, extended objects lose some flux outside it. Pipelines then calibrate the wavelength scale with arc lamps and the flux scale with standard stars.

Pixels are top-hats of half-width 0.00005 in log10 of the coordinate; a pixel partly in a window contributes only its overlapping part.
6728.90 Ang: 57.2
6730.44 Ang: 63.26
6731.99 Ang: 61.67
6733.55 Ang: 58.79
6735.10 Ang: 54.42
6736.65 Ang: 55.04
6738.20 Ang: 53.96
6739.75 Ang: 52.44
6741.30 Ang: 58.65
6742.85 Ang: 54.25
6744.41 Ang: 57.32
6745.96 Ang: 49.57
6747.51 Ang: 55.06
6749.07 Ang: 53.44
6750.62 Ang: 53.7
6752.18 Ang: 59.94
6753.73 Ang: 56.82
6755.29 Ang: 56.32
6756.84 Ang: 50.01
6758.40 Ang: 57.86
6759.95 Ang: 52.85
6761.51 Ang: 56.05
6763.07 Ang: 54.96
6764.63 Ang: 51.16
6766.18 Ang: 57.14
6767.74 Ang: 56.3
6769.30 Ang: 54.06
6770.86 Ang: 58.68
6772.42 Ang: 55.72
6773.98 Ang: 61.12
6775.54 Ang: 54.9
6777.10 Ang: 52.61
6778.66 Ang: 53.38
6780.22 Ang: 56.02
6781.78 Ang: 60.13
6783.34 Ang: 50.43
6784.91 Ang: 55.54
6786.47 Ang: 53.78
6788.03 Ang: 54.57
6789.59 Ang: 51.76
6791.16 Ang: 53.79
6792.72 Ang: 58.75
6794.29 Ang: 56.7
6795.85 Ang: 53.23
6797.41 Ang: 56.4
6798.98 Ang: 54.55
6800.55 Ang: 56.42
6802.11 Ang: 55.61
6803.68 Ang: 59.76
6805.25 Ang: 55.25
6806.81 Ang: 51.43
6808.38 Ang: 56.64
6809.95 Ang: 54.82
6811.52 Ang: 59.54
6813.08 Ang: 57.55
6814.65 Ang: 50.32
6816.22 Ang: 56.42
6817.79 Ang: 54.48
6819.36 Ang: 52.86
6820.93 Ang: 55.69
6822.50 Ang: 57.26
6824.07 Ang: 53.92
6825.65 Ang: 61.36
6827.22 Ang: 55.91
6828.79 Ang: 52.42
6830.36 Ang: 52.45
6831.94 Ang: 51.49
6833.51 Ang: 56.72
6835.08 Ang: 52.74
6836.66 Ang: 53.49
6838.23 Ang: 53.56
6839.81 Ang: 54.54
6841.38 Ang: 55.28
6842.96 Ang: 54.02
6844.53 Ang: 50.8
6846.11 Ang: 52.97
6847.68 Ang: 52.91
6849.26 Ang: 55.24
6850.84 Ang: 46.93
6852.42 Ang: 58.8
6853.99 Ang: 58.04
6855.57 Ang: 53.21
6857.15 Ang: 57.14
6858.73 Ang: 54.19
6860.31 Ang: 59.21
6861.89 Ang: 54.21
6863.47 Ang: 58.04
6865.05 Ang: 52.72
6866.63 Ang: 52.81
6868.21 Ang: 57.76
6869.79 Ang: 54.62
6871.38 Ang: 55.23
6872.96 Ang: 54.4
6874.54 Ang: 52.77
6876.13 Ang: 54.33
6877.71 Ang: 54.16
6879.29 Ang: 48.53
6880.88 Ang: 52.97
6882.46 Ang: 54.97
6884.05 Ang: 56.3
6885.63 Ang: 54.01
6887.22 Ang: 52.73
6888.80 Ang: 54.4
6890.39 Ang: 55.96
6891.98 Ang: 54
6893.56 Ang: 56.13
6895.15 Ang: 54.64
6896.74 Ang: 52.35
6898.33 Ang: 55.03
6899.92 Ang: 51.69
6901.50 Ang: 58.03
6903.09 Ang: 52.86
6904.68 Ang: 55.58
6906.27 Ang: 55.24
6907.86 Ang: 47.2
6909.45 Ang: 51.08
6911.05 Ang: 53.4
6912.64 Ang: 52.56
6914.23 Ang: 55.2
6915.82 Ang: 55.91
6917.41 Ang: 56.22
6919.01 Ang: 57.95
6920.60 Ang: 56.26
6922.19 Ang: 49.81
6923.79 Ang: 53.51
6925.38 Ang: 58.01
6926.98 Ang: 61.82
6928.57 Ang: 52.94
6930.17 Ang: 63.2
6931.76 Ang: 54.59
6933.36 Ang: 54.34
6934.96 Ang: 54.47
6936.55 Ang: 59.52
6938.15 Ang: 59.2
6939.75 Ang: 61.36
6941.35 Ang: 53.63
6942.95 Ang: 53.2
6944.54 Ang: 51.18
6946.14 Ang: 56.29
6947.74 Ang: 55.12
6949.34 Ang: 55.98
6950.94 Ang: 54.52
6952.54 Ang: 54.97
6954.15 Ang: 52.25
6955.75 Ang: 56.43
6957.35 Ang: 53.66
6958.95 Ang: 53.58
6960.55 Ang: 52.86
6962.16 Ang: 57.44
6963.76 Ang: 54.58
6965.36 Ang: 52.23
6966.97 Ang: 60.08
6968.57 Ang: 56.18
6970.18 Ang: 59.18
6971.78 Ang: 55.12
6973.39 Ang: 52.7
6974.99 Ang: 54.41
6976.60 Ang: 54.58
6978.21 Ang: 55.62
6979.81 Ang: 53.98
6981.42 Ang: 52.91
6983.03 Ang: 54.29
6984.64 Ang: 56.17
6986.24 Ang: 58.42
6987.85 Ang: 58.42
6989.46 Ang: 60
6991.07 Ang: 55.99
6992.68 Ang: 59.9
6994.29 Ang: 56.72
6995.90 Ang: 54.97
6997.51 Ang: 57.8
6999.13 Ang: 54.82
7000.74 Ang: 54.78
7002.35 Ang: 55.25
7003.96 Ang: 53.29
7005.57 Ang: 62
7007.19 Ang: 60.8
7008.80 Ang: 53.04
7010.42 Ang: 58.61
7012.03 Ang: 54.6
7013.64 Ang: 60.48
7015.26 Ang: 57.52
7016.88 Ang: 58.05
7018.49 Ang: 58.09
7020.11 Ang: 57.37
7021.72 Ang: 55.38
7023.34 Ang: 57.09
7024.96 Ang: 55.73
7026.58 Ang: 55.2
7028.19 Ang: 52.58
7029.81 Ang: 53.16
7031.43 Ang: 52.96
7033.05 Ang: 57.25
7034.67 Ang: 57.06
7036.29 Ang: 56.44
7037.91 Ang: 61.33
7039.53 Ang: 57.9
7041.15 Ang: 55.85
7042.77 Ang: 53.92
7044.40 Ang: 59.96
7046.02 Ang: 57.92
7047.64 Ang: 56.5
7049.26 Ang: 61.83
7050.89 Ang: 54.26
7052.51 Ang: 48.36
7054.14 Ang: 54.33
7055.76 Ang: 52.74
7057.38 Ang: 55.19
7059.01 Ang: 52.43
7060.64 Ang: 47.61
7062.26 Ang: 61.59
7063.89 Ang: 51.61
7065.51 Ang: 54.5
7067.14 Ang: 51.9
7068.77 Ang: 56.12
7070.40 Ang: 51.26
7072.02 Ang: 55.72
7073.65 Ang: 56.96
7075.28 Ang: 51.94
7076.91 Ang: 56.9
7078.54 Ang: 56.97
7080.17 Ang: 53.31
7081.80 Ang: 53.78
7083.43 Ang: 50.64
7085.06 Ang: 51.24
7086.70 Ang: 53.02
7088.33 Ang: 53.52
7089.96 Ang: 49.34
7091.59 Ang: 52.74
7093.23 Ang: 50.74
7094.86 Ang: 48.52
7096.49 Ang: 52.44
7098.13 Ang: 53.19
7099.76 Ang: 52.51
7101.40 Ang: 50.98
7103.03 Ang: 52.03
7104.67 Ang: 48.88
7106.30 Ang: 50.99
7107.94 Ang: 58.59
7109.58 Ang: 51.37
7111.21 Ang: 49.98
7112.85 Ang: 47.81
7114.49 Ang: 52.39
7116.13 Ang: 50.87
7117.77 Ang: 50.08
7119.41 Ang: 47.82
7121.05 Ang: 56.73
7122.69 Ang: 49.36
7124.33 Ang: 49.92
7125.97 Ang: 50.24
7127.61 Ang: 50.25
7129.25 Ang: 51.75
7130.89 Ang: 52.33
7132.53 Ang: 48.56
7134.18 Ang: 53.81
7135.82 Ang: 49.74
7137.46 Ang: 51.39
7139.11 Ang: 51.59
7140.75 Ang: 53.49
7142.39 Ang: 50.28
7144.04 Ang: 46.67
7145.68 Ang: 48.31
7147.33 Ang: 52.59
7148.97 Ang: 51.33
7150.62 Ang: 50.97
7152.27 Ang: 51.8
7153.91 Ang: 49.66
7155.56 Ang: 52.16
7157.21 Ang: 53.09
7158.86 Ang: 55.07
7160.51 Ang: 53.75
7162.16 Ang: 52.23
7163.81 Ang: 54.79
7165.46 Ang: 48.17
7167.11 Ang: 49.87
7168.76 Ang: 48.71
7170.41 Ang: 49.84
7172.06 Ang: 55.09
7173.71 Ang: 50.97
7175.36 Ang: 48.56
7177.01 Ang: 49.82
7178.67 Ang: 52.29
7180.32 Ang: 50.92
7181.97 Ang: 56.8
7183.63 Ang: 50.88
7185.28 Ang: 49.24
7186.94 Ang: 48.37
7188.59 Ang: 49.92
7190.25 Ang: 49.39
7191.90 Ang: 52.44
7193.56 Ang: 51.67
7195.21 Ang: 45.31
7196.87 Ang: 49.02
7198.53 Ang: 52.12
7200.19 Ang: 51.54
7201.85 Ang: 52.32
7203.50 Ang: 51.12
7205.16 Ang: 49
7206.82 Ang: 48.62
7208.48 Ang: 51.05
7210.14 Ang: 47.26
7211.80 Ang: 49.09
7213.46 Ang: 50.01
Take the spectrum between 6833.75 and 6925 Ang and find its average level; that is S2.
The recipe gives 54.2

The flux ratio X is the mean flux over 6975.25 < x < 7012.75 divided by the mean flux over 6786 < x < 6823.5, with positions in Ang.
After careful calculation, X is 1.02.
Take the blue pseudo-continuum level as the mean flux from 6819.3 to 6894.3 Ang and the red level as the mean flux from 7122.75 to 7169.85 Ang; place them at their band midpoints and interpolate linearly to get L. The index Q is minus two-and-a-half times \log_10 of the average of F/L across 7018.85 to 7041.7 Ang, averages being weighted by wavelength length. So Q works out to -0.07 mag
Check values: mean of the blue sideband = 54.5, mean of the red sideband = 51.1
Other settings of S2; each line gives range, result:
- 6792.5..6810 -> 55.7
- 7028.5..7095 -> 54.4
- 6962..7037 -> 56.2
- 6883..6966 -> 54.9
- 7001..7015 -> 57.2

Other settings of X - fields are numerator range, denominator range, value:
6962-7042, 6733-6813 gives 1.02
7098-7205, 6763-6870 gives 0.93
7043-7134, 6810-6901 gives 0.97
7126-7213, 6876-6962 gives 0.93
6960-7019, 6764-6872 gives 1.02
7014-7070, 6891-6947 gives 1.01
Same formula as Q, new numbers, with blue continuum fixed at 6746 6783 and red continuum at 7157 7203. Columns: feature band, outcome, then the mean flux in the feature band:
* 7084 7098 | 0.01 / 51.5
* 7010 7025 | -0.09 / 57.3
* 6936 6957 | -0.04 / 55.6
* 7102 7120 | 0.02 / 51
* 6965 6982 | -0.04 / 55.3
